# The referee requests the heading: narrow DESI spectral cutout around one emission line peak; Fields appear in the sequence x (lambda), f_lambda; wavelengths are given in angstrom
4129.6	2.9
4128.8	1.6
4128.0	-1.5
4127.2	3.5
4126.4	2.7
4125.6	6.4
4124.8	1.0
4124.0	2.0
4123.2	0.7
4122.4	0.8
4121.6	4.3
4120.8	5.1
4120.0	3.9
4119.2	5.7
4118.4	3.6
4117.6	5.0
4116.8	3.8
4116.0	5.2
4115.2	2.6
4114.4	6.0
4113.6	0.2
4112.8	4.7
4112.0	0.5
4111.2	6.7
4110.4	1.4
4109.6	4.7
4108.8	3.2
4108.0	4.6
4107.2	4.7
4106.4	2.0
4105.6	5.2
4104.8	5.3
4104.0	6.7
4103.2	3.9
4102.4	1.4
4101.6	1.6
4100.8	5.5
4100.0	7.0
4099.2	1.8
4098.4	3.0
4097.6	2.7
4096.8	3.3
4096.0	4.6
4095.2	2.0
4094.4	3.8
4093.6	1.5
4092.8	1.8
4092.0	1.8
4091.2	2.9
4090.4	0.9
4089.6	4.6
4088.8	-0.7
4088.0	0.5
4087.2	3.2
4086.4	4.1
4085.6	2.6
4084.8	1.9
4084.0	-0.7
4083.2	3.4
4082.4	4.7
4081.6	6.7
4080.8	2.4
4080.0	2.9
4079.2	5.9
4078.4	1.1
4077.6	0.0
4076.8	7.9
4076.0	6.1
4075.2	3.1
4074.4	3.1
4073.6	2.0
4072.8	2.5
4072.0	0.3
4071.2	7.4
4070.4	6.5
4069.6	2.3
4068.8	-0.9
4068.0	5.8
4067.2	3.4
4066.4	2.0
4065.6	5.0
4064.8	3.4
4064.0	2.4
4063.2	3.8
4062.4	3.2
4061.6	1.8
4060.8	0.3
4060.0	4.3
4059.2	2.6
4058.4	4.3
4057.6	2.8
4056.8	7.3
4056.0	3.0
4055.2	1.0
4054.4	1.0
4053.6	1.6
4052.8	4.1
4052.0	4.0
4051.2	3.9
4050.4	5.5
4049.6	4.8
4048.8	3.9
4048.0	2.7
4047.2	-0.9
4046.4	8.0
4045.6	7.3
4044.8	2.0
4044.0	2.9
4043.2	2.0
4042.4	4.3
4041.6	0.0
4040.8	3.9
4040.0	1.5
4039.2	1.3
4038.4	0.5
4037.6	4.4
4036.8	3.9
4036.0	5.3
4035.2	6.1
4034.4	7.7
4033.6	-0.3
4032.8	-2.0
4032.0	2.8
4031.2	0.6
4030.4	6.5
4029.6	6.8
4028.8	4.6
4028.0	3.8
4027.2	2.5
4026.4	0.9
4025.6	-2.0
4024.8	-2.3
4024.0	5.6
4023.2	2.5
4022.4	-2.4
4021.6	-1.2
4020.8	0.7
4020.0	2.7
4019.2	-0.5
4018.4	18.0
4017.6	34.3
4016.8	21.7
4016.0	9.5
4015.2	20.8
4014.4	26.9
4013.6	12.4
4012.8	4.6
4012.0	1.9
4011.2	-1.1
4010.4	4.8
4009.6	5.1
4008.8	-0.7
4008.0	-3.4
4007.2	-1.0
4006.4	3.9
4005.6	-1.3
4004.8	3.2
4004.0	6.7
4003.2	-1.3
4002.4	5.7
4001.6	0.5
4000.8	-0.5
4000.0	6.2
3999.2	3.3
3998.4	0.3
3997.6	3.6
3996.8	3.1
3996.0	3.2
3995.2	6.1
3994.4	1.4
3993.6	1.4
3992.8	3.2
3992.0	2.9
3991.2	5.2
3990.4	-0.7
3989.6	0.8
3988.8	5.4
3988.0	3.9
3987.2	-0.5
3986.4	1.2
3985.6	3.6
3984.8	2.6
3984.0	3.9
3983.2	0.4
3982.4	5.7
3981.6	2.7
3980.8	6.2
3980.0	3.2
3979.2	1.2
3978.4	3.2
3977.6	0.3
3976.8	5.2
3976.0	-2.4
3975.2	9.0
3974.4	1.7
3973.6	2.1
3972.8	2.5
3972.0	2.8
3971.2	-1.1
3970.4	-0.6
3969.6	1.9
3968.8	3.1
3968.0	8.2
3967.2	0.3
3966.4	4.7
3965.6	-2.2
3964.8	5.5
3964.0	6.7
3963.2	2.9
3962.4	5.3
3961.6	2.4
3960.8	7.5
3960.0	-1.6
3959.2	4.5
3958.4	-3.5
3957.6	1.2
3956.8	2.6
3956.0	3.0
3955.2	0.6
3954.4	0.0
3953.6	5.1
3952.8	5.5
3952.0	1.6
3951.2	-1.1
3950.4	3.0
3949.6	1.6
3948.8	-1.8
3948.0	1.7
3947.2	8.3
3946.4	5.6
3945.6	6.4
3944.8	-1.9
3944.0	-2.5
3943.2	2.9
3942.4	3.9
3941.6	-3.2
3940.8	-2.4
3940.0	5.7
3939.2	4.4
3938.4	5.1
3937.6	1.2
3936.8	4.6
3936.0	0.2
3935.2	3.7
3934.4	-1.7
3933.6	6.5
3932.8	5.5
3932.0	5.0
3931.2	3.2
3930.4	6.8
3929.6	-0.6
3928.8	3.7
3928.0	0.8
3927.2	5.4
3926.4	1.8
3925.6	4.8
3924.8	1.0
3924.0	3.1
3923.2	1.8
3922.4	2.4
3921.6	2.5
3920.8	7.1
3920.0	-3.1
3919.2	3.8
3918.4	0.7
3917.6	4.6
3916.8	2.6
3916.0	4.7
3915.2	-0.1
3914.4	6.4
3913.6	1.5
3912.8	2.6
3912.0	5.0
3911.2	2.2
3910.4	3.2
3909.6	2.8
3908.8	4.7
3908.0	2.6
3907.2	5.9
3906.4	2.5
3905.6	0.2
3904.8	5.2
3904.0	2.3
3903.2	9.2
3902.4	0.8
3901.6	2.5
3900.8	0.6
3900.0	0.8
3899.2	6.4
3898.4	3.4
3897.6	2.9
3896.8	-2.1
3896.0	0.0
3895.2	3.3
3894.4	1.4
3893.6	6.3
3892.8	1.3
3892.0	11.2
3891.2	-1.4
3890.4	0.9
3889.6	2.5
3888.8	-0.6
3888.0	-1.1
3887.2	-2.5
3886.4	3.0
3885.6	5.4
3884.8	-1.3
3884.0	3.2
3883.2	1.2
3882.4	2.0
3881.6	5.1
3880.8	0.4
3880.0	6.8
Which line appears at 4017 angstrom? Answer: [O II]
